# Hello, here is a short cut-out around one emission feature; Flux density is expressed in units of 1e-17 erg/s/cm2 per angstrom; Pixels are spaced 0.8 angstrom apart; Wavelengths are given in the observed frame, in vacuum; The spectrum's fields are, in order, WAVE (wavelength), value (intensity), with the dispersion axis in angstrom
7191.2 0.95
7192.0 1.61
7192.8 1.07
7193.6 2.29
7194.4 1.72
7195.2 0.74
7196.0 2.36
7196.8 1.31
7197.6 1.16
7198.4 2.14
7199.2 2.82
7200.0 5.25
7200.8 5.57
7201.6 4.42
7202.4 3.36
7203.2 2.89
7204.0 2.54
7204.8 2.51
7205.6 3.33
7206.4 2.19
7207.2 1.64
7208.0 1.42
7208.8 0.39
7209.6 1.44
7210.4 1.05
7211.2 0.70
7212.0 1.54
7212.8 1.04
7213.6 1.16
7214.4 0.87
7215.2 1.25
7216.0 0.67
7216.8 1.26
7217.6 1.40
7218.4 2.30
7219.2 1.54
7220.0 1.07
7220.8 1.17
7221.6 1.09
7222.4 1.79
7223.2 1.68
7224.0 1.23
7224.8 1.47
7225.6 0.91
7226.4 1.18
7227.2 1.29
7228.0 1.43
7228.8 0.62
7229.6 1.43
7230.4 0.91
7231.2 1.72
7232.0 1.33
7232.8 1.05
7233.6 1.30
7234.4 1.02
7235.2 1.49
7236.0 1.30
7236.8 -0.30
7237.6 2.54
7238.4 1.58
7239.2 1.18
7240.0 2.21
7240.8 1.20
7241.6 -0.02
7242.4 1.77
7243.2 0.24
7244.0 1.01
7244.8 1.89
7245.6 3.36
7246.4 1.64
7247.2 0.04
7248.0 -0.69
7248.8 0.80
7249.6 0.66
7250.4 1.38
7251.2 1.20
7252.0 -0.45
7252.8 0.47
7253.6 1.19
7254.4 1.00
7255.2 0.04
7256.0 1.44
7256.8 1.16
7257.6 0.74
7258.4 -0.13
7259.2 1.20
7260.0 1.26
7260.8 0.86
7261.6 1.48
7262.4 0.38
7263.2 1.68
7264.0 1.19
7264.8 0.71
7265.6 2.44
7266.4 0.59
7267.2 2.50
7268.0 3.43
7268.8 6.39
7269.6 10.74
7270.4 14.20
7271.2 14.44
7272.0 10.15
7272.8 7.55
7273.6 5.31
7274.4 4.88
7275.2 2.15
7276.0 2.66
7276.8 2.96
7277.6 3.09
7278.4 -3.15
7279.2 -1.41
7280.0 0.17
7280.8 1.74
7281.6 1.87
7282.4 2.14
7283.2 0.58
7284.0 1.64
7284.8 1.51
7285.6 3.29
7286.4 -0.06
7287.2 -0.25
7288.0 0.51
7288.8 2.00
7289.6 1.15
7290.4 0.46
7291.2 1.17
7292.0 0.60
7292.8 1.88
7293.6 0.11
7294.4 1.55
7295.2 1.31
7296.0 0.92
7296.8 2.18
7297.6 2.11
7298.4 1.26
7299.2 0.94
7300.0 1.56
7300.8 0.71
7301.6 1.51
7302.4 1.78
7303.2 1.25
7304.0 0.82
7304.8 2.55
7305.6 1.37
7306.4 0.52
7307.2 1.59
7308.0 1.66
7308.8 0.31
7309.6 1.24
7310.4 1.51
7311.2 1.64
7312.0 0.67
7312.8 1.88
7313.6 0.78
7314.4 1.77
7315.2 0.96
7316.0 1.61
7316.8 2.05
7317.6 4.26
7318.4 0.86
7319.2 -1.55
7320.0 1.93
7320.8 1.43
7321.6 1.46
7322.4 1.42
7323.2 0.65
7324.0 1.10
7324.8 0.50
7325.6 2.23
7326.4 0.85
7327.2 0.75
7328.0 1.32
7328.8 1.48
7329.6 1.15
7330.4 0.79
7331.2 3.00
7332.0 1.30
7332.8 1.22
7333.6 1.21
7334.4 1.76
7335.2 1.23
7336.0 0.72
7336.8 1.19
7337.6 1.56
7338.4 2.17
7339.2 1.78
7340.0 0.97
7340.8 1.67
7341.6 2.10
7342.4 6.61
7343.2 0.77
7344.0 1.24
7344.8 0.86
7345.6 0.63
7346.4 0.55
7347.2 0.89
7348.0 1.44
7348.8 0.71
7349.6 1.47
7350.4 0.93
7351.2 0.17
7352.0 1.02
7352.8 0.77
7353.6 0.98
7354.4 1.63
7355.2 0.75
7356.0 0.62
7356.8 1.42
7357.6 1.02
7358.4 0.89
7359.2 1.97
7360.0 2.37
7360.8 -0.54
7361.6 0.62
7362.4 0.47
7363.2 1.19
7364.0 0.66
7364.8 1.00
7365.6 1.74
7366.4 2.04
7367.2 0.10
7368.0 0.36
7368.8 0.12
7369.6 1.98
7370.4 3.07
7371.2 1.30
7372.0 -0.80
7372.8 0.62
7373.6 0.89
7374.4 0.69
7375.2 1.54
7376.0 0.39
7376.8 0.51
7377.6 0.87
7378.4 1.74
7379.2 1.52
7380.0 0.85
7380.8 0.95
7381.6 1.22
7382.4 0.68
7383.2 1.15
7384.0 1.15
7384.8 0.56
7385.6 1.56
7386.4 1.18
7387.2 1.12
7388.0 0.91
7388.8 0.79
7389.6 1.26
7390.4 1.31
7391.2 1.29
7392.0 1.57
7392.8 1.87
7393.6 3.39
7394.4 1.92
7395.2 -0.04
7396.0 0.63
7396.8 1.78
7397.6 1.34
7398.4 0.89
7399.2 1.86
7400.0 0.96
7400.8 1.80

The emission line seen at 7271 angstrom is [O III] 5007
